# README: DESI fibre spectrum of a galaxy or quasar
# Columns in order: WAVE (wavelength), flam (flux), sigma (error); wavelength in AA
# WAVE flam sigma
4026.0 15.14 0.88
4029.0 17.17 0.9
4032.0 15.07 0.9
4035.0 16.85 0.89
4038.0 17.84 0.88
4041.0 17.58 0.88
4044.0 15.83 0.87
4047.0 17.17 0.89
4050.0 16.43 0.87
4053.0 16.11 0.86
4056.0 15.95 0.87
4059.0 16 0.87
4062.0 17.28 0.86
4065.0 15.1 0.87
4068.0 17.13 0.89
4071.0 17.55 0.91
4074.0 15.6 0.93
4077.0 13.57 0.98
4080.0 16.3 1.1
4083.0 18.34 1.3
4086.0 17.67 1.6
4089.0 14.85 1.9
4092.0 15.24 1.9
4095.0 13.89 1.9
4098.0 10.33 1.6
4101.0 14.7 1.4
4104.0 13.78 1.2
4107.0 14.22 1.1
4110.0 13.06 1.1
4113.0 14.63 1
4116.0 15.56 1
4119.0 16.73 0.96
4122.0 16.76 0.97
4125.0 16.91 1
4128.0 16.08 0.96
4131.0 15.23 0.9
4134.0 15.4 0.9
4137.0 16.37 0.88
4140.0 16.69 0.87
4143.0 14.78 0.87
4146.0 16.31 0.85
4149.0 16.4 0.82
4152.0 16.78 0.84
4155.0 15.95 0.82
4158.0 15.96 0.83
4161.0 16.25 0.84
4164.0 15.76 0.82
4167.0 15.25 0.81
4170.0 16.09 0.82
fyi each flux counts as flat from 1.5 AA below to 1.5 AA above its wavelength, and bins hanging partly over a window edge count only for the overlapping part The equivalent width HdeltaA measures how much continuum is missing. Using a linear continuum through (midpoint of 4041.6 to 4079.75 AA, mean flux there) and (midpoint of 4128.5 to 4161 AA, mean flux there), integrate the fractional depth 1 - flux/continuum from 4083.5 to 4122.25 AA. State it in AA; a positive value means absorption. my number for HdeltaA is 3.2 AA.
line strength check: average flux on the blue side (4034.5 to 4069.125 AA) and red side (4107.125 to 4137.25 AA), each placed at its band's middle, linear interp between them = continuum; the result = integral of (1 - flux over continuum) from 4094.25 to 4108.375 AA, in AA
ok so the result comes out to 2.2 AA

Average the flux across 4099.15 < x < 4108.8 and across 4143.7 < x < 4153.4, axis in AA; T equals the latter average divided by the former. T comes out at 1.2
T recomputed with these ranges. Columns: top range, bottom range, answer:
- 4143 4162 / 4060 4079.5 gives 1.01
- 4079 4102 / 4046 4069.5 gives 0.92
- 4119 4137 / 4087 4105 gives 1.16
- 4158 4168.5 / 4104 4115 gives 1.13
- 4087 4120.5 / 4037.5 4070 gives 0.86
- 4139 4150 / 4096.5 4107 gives 1.22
